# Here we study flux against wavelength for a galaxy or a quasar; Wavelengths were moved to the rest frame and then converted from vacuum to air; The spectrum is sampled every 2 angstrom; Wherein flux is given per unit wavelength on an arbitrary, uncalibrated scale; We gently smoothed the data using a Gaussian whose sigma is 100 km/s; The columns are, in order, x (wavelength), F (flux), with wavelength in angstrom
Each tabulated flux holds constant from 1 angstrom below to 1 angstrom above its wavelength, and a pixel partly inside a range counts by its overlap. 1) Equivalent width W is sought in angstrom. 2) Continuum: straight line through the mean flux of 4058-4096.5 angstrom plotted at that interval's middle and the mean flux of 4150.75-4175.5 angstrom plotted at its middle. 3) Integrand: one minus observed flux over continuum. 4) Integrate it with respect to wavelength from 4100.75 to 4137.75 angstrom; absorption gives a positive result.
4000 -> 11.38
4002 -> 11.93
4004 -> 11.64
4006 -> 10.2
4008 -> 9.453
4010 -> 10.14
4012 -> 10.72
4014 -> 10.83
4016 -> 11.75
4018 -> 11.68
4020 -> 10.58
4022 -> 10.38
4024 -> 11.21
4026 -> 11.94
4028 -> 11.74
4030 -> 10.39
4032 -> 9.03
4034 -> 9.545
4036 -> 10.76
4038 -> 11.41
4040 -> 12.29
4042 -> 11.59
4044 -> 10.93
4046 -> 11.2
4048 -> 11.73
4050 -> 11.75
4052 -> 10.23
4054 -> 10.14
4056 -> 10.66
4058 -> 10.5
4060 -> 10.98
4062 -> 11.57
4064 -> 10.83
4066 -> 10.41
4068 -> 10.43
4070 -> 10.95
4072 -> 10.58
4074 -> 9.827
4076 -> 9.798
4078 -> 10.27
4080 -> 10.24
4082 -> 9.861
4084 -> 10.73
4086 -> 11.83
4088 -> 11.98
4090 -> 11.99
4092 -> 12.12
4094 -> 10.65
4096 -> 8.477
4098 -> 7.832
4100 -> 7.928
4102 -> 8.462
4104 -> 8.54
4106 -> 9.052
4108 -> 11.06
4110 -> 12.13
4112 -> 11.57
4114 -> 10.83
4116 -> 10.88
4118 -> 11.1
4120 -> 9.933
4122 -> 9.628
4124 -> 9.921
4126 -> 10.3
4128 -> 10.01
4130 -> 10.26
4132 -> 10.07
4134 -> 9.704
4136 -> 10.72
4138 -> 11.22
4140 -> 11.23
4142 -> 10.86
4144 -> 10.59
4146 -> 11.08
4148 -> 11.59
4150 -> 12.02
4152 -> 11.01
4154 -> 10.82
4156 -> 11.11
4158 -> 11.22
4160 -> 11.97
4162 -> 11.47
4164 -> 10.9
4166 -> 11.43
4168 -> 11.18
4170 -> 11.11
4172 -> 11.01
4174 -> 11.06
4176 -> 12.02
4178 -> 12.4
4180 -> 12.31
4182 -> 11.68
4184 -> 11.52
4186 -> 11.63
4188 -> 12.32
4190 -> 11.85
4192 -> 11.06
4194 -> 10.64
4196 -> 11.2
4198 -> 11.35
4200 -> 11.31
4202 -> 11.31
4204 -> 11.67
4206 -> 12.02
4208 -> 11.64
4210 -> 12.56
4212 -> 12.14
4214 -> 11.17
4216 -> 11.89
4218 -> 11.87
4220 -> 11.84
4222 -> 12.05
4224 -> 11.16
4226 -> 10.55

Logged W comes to 2.5 angstrom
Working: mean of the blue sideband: 10.7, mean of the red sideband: 11.2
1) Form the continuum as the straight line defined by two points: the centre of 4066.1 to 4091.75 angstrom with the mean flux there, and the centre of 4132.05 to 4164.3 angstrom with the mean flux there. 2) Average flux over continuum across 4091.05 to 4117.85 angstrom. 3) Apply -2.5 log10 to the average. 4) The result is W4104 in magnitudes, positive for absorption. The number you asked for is 0.09 mag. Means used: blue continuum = 10.7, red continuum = 11.1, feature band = 10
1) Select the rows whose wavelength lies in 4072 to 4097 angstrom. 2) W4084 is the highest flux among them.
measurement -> 12.12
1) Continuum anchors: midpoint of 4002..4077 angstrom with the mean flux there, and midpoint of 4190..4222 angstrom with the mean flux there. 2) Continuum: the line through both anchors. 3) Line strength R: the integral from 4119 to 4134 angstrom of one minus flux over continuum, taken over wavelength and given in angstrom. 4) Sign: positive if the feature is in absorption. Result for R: 1.6 angstrom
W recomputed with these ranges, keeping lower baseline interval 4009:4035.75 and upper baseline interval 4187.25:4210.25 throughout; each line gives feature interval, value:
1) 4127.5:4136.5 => 0.9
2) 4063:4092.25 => 0.7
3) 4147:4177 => 0.1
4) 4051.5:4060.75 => 0.3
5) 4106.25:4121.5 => 0.3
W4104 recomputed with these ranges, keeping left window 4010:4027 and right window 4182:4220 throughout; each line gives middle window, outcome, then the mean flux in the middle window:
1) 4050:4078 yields 0.065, 10.6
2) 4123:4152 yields 0.073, 10.7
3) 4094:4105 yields 0.315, 8.47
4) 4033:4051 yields -0.009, 11.2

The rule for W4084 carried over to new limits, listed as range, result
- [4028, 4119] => 12.29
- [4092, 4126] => 12.13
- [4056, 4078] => 11.57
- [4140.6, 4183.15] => 12.4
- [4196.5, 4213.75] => 12.56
